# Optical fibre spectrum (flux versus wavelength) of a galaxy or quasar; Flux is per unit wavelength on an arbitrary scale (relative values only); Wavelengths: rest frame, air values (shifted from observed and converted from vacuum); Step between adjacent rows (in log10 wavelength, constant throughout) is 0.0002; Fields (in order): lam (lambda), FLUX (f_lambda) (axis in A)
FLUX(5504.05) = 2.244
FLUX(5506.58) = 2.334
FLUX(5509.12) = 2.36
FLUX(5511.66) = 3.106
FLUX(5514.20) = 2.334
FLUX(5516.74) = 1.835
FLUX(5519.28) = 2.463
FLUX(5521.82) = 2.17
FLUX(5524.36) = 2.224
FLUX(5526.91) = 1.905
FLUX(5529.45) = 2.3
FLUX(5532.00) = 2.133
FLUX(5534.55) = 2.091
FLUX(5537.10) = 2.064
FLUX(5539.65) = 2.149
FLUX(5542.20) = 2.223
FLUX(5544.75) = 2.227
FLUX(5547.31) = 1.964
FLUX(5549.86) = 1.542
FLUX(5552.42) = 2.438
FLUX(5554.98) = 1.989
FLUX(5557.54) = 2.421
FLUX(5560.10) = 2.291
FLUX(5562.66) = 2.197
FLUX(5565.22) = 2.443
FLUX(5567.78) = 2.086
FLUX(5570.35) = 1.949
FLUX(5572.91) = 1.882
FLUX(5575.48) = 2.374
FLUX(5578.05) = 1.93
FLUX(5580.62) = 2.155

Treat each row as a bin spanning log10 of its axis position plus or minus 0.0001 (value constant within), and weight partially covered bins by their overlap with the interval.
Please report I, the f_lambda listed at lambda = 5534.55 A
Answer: 2.091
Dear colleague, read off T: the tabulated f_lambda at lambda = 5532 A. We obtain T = 2.133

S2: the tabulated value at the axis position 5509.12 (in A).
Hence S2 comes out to 2.36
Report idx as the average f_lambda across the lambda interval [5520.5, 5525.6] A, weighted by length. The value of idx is 2.2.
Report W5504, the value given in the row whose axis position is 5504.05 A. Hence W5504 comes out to 2.244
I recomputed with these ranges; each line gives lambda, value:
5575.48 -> 2.374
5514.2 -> 2.334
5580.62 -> 2.155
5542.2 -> 2.223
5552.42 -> 2.438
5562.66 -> 2.197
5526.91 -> 1.905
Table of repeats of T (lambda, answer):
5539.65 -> 2.149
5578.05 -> 1.93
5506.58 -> 2.334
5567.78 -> 2.086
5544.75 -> 2.227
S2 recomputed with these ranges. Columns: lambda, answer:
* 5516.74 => 1.835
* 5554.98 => 1.989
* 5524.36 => 2.224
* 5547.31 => 1.964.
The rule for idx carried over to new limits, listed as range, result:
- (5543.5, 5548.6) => 2.09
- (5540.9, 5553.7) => 2.08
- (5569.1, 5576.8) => 2.07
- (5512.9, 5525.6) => 2.21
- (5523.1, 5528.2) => 2.07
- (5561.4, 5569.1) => 2.24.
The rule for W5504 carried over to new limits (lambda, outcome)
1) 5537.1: 2.064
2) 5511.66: 3.106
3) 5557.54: 2.421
